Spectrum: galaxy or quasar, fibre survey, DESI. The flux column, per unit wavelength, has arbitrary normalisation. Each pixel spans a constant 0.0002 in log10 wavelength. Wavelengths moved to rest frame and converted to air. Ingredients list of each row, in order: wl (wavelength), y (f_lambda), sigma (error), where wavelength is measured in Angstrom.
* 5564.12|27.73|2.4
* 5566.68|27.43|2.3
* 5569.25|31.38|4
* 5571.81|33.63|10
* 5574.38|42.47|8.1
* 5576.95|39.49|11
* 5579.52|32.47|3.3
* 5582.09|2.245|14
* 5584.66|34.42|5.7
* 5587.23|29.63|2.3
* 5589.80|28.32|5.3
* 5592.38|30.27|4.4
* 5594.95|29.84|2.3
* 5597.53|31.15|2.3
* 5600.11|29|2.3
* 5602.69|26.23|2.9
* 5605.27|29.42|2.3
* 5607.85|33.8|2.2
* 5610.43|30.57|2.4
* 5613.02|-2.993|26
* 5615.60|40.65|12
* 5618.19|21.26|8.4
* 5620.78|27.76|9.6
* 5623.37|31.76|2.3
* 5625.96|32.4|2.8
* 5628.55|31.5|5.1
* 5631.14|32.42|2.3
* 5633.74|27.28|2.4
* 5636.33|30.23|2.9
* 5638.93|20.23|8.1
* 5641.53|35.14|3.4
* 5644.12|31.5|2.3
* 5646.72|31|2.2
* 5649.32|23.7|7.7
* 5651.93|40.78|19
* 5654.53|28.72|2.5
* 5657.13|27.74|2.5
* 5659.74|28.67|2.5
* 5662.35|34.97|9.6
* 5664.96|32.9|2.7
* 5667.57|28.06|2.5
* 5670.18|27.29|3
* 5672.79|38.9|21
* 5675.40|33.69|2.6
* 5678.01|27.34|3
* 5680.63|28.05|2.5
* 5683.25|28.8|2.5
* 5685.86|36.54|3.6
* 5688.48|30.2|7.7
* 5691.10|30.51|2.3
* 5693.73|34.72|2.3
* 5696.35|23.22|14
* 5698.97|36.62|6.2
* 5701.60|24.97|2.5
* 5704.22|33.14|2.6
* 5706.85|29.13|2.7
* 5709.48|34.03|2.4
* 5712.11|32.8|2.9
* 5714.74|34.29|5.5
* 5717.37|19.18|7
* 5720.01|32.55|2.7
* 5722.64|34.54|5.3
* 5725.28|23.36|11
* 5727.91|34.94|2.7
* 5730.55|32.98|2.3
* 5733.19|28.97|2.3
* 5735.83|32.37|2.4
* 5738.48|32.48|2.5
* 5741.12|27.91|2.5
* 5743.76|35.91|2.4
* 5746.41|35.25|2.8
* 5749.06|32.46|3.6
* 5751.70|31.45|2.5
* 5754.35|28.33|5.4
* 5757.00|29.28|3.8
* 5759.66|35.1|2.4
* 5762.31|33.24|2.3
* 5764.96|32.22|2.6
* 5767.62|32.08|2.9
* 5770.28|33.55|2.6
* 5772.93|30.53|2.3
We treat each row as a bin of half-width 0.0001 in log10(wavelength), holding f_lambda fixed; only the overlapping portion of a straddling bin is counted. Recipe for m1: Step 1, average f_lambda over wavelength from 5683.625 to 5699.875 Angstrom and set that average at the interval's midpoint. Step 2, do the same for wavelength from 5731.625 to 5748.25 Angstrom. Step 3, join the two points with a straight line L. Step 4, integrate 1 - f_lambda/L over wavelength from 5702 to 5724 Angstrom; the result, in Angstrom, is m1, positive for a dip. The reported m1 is 0.66 Angstrom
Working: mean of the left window 31.7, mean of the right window 32.2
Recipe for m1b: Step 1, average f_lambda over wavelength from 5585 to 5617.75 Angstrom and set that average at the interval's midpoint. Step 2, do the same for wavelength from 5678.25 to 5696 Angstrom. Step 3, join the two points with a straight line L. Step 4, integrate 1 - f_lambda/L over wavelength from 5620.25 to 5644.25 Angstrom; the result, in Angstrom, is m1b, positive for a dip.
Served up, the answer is -0.9 Angstrom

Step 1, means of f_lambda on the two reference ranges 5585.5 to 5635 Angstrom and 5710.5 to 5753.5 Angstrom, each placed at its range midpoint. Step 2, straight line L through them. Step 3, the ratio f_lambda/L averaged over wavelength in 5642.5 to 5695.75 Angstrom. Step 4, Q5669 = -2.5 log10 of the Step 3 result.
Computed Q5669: -0.04 mag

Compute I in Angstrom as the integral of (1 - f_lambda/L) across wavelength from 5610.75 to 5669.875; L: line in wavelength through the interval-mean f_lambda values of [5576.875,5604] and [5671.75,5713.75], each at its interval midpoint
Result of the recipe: 1.5 Angstrom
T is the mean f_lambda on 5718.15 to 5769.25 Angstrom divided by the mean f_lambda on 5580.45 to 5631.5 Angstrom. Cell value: 1.16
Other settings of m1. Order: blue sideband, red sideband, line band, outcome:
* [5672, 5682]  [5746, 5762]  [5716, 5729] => 1.2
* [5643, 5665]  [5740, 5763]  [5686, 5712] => 0.3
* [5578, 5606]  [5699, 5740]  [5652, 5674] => -1.5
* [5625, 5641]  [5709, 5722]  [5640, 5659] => -1.0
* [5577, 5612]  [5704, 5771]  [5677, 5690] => 0.0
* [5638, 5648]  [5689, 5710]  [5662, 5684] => -0.5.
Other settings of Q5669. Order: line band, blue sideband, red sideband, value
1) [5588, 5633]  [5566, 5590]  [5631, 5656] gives 0.06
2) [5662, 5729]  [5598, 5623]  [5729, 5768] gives -0.04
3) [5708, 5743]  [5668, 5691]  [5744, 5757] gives 0.03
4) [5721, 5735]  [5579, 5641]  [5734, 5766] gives 0.01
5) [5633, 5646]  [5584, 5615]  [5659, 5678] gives 0.04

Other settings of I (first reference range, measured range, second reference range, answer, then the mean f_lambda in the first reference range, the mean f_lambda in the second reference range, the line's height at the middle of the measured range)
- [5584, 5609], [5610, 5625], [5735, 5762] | 2.8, 30.1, 32.1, 30.4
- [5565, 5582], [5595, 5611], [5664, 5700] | 0.9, 32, 31.1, 31.8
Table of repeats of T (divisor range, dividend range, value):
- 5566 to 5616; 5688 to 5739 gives 1.07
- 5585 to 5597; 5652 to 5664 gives 1.04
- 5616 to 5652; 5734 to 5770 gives 1.08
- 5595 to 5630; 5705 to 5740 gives 1.10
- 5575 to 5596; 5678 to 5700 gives 1.07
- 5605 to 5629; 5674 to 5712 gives 1.13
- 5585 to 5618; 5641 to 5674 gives 1.12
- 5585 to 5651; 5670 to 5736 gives 1.08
